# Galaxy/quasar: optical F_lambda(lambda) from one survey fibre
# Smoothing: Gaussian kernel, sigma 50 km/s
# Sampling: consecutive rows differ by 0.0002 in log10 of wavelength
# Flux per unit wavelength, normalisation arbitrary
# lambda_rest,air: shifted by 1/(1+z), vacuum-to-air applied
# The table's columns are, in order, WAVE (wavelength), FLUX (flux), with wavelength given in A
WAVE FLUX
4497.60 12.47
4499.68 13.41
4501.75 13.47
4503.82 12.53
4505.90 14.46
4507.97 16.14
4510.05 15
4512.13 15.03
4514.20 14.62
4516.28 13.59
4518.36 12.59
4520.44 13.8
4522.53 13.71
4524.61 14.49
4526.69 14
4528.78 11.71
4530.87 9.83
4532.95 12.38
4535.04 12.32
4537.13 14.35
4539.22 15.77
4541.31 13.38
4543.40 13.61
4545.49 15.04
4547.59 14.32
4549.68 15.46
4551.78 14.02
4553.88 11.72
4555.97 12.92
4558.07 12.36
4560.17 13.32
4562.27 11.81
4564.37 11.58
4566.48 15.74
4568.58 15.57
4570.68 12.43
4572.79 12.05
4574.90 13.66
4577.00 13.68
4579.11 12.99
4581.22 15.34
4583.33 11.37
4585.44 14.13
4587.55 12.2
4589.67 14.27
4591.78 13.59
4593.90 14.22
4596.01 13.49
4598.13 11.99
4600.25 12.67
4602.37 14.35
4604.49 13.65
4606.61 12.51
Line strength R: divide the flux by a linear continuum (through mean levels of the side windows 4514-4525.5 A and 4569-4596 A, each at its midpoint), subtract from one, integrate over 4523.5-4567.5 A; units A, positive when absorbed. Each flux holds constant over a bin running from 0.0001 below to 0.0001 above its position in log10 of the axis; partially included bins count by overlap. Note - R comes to 0.81 A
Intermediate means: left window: 13.7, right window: 13.4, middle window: 13.3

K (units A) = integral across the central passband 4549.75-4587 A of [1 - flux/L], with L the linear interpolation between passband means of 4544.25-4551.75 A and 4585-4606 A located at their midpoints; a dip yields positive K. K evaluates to 2.41 A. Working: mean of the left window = 14.8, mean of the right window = 13.4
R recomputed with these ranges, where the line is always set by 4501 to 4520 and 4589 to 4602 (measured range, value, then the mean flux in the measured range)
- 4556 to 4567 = 0.7 A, 12.8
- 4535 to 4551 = -0.6 A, 14.4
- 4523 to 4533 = 1.0 A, 12.6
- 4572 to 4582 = 0.0 A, 13.5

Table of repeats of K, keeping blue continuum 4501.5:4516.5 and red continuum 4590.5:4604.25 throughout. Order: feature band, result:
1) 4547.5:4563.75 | 0.90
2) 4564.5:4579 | 0.07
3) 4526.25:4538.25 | 1.52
